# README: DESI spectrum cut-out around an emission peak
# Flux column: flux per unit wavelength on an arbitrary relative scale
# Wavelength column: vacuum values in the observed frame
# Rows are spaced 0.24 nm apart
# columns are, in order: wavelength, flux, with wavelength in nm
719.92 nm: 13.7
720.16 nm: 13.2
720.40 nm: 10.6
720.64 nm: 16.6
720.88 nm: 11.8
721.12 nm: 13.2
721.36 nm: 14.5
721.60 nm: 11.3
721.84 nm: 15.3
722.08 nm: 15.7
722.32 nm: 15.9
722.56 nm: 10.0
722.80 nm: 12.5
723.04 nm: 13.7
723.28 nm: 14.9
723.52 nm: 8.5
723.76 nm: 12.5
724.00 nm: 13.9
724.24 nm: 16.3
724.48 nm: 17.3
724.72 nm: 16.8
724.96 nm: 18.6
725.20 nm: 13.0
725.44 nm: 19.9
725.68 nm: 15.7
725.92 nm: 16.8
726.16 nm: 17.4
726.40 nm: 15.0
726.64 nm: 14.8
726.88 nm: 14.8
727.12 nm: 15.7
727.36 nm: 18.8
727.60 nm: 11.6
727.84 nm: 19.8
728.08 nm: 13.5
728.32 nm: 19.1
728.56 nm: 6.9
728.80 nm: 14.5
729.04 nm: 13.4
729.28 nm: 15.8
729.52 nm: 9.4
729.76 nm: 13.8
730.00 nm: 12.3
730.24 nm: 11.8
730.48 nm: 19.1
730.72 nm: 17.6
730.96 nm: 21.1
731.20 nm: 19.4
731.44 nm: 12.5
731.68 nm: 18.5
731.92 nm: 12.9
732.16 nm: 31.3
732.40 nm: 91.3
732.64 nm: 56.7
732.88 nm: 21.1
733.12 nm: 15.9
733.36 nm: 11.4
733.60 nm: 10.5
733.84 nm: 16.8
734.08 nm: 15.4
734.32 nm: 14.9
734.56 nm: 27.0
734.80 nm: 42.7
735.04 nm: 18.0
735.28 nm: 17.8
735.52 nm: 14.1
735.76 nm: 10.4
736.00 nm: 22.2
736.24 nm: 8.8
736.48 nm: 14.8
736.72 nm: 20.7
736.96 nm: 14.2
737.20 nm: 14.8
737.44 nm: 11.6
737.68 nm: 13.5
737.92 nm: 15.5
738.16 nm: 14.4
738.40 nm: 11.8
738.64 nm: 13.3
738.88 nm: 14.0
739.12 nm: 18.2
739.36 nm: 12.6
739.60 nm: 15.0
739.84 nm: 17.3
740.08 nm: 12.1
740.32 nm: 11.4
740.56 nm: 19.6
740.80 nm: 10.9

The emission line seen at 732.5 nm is Halpha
